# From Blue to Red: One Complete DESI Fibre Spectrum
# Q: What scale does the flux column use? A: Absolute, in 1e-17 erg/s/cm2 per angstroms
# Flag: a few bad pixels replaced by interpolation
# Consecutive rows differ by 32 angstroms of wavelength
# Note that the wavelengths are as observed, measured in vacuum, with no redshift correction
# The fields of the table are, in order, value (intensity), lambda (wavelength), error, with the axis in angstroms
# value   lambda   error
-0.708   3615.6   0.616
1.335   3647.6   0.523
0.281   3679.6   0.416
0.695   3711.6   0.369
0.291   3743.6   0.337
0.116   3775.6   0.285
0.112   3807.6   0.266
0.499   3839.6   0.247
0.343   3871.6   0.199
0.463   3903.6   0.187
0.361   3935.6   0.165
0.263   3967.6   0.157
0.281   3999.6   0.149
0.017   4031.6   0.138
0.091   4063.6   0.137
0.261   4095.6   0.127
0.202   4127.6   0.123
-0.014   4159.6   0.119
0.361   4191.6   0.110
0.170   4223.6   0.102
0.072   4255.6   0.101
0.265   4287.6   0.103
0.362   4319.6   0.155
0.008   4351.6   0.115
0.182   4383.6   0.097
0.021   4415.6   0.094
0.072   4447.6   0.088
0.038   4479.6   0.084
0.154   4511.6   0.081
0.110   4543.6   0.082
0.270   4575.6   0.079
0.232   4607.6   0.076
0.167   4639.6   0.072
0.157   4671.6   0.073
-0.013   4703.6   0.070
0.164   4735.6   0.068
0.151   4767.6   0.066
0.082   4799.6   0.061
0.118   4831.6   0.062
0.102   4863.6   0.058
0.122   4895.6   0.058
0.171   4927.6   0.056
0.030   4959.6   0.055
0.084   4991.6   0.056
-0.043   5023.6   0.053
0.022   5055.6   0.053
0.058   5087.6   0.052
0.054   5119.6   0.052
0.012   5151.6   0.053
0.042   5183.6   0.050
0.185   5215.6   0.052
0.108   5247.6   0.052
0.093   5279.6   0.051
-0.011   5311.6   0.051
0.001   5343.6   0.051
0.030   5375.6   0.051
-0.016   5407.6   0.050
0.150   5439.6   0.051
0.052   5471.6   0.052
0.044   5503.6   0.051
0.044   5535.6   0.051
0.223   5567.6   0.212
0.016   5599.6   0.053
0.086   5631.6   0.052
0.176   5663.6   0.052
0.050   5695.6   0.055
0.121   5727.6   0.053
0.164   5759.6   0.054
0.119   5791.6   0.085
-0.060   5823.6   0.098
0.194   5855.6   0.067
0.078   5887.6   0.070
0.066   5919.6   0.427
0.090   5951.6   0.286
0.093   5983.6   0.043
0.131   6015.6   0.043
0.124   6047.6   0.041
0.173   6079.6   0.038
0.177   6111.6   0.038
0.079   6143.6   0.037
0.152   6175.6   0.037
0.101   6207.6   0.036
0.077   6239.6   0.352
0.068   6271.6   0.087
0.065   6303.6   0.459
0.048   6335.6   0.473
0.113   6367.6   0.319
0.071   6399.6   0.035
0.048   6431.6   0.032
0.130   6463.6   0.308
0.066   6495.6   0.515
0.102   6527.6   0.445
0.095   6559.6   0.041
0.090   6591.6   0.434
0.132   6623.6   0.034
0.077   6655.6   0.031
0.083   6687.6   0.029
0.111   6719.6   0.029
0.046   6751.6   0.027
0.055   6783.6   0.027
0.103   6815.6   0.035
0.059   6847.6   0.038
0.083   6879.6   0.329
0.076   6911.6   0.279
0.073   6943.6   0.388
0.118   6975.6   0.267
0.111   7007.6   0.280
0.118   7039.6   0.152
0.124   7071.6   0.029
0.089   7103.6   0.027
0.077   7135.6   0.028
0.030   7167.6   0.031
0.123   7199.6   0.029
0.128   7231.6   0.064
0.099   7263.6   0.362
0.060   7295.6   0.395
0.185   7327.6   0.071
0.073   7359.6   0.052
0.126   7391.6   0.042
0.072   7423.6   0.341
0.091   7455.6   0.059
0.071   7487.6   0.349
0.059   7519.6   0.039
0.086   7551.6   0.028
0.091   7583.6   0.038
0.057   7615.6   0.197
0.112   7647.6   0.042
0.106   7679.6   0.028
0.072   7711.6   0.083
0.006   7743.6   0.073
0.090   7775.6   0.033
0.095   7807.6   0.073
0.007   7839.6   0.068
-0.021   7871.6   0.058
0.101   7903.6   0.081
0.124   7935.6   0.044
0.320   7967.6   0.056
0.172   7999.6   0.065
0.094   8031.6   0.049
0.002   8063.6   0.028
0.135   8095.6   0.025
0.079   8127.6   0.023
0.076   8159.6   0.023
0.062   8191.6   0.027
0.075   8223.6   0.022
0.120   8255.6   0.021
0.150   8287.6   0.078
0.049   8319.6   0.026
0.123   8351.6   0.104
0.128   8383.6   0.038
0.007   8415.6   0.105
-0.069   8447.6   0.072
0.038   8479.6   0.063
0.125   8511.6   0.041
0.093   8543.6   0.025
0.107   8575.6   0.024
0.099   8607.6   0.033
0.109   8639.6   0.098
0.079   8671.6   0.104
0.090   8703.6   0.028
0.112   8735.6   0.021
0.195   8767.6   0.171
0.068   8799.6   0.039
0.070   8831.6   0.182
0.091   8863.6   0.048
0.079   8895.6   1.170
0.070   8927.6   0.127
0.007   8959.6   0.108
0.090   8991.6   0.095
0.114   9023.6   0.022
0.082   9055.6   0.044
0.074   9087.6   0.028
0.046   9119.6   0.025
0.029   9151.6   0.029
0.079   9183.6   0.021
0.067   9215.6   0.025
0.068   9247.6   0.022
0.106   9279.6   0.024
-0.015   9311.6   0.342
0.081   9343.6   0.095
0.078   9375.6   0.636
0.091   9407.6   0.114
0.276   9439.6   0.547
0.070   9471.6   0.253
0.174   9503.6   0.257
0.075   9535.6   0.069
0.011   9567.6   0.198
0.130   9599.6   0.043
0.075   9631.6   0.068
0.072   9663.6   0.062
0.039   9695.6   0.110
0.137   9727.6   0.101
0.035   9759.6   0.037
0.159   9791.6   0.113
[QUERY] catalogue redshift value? 1.14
